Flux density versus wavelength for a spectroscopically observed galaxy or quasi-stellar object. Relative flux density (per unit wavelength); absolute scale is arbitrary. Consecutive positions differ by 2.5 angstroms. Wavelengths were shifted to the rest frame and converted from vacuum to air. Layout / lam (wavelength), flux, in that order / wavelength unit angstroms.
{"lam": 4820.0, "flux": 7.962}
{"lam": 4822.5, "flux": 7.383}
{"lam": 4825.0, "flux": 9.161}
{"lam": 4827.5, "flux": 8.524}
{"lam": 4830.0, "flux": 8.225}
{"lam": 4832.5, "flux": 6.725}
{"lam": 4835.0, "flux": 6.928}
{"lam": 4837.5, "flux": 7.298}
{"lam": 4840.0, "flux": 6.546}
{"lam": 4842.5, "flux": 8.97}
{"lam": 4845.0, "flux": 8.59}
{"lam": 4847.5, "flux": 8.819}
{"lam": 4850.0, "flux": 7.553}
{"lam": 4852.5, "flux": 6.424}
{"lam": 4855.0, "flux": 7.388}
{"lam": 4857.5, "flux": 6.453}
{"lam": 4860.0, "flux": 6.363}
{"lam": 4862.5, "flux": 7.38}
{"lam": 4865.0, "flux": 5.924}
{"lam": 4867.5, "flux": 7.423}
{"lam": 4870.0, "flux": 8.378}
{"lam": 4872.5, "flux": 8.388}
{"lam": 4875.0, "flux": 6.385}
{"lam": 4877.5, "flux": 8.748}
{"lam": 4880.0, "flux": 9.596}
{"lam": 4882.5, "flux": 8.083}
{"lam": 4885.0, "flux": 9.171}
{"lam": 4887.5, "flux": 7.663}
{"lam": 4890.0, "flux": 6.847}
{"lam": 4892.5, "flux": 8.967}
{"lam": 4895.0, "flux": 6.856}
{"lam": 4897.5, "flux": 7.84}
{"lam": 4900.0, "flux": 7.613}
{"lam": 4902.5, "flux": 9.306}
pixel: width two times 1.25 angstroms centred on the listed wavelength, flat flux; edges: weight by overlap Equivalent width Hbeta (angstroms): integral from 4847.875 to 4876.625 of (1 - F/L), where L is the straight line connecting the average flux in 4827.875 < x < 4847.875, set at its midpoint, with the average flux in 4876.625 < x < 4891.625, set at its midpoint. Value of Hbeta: 3.2 angstroms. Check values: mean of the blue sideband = 7.75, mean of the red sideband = 8.36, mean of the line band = 7.17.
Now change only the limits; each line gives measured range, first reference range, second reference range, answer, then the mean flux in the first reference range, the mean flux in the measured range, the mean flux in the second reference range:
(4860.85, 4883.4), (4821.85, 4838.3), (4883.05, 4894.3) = 0.6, 7.77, 7.78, 8.09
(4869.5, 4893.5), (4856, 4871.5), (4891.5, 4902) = -2.3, 7.02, 8.21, 7.9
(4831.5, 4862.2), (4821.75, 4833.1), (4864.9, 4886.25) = 2.9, 8.1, 7.34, 8.12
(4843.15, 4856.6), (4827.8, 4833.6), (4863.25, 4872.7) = -0.4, 7.67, 7.78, 7.42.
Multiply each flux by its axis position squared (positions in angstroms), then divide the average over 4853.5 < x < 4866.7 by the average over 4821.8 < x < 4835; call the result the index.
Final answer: 0.86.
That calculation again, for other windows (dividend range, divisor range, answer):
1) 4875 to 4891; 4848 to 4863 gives 1.19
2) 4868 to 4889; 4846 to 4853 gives 1.08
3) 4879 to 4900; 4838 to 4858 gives 1.08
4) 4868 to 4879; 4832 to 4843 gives 1.12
